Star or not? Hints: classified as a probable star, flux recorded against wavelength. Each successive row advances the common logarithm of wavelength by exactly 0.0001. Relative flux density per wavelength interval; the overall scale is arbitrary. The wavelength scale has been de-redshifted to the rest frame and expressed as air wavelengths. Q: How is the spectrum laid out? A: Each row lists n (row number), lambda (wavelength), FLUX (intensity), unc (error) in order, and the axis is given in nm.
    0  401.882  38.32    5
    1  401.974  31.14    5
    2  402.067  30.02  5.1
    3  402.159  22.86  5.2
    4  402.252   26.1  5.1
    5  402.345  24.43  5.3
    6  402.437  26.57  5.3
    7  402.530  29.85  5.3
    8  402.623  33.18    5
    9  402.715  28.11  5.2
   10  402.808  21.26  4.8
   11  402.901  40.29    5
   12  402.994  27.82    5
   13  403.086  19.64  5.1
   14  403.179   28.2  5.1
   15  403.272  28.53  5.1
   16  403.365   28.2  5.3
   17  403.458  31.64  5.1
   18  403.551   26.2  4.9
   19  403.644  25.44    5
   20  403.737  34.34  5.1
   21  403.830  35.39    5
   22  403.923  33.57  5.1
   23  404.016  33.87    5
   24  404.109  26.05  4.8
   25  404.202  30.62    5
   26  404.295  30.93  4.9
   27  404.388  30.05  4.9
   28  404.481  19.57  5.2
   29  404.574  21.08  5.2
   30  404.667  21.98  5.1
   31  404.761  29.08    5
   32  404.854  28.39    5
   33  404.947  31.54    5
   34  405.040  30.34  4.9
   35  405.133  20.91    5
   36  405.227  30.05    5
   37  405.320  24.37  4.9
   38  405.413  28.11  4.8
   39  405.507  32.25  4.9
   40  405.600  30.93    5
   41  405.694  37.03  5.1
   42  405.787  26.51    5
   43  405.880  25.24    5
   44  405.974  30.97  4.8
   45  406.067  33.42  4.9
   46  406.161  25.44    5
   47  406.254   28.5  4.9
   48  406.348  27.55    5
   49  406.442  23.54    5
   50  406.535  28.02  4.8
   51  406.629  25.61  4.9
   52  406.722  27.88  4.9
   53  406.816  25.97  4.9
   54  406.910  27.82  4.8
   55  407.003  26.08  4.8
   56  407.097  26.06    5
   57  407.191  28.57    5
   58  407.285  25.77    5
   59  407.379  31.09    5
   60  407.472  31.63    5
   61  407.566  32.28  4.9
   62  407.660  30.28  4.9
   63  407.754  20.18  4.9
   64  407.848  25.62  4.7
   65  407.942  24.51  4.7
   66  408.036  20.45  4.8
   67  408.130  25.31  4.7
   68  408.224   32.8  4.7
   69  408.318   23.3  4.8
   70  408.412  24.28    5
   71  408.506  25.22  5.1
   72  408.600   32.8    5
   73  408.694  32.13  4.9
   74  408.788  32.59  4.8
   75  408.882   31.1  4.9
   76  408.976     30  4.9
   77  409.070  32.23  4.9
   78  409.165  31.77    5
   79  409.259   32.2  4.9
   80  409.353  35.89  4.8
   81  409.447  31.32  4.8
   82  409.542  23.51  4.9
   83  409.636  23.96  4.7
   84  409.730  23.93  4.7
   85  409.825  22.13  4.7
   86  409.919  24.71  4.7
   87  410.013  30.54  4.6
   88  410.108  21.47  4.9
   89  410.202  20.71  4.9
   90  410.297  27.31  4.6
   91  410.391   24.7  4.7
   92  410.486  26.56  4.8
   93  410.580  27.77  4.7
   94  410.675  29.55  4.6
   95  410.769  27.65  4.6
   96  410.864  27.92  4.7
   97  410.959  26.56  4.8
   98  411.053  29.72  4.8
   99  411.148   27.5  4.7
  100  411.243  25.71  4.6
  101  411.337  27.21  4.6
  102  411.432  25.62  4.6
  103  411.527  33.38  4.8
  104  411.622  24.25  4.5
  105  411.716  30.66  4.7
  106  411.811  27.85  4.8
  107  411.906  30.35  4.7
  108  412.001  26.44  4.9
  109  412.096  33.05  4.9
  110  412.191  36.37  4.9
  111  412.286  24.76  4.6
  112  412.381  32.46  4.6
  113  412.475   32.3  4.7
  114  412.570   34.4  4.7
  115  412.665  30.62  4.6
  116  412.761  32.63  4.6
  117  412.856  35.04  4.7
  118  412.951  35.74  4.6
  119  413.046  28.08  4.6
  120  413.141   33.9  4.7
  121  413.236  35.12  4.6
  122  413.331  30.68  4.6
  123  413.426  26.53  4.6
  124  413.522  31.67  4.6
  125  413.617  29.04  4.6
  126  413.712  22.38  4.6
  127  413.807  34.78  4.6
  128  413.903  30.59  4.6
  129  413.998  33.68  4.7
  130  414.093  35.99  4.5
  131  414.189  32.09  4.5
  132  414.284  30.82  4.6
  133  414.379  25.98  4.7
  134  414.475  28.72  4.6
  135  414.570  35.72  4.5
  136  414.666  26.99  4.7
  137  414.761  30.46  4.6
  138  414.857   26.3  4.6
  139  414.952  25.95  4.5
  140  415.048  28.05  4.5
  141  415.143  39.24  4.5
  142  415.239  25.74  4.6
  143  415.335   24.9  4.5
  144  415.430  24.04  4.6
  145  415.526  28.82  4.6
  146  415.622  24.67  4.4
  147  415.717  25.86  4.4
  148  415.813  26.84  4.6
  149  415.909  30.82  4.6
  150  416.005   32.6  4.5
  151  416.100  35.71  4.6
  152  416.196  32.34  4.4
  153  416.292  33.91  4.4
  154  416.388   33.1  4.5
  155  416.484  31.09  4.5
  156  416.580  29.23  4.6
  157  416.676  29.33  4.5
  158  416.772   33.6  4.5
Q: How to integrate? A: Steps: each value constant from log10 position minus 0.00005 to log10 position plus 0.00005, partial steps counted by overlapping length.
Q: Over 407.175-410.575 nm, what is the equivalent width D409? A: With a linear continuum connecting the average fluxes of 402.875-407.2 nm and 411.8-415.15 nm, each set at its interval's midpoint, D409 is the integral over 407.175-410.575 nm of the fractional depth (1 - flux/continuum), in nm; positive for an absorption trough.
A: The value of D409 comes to 0.22 nm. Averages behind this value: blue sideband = 28.3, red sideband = 30.9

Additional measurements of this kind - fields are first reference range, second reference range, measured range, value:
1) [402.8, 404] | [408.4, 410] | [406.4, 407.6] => 0.06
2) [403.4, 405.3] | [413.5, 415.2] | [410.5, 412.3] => 0.08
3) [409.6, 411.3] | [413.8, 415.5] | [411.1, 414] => -0.25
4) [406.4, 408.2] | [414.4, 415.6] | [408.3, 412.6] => -0.14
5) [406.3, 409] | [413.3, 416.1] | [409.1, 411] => 0.07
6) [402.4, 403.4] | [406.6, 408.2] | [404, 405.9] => -0.02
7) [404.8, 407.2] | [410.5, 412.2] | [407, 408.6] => 0.08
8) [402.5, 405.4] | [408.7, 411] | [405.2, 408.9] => 0.01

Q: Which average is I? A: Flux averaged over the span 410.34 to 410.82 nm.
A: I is 27.3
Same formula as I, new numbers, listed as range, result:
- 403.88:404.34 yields 31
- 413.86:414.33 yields 32.7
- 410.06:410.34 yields 23.1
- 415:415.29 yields 30.9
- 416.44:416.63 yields 30.1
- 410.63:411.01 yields 28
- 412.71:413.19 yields 33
